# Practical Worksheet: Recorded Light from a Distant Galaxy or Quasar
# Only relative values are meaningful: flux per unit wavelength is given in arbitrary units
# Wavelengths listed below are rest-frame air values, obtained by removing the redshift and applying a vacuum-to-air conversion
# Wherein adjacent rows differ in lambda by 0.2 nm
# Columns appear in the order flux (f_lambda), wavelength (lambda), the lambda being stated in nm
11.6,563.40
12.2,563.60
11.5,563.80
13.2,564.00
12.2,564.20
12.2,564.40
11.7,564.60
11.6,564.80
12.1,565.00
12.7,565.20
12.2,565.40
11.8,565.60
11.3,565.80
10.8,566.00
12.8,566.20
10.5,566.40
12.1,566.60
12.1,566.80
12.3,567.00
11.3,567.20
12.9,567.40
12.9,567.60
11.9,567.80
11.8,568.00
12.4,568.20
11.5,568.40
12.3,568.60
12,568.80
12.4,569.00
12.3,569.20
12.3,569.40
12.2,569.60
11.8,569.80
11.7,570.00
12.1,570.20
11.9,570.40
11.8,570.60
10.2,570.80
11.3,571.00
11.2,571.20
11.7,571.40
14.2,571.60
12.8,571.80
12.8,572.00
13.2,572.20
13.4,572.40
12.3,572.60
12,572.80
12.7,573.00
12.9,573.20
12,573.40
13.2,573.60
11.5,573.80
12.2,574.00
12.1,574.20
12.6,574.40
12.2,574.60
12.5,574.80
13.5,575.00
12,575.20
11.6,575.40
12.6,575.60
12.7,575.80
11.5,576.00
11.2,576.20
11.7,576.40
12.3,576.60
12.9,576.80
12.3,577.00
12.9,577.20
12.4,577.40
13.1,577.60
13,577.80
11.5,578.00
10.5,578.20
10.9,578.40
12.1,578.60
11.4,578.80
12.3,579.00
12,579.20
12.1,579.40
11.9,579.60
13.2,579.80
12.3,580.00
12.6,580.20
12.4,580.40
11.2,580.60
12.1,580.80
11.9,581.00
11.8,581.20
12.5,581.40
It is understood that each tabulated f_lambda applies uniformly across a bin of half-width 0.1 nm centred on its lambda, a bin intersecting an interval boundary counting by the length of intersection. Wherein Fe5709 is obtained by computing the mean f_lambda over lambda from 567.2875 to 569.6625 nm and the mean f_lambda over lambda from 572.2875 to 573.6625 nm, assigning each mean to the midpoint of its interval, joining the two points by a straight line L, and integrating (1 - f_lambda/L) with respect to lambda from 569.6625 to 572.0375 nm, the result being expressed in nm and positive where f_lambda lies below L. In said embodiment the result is 0.10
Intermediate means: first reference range 12.2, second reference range 12.6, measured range 11.9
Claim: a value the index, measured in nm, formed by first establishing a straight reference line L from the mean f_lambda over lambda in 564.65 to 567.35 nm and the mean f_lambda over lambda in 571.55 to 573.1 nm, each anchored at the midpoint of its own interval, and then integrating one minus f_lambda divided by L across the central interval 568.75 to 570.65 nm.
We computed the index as 0.06 nm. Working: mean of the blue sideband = 11.8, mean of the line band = 12.1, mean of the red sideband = 12.9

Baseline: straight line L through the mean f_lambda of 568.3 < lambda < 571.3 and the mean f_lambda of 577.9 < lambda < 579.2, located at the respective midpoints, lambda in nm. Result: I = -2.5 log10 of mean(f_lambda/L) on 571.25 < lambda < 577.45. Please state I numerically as -0.07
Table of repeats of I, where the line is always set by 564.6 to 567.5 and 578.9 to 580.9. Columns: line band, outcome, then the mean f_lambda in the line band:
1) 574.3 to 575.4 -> -0.03 mag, 12.5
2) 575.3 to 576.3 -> 0.02 mag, 11.9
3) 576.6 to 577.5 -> -0.04 mag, 12.6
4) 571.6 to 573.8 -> -0.06 mag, 12.7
